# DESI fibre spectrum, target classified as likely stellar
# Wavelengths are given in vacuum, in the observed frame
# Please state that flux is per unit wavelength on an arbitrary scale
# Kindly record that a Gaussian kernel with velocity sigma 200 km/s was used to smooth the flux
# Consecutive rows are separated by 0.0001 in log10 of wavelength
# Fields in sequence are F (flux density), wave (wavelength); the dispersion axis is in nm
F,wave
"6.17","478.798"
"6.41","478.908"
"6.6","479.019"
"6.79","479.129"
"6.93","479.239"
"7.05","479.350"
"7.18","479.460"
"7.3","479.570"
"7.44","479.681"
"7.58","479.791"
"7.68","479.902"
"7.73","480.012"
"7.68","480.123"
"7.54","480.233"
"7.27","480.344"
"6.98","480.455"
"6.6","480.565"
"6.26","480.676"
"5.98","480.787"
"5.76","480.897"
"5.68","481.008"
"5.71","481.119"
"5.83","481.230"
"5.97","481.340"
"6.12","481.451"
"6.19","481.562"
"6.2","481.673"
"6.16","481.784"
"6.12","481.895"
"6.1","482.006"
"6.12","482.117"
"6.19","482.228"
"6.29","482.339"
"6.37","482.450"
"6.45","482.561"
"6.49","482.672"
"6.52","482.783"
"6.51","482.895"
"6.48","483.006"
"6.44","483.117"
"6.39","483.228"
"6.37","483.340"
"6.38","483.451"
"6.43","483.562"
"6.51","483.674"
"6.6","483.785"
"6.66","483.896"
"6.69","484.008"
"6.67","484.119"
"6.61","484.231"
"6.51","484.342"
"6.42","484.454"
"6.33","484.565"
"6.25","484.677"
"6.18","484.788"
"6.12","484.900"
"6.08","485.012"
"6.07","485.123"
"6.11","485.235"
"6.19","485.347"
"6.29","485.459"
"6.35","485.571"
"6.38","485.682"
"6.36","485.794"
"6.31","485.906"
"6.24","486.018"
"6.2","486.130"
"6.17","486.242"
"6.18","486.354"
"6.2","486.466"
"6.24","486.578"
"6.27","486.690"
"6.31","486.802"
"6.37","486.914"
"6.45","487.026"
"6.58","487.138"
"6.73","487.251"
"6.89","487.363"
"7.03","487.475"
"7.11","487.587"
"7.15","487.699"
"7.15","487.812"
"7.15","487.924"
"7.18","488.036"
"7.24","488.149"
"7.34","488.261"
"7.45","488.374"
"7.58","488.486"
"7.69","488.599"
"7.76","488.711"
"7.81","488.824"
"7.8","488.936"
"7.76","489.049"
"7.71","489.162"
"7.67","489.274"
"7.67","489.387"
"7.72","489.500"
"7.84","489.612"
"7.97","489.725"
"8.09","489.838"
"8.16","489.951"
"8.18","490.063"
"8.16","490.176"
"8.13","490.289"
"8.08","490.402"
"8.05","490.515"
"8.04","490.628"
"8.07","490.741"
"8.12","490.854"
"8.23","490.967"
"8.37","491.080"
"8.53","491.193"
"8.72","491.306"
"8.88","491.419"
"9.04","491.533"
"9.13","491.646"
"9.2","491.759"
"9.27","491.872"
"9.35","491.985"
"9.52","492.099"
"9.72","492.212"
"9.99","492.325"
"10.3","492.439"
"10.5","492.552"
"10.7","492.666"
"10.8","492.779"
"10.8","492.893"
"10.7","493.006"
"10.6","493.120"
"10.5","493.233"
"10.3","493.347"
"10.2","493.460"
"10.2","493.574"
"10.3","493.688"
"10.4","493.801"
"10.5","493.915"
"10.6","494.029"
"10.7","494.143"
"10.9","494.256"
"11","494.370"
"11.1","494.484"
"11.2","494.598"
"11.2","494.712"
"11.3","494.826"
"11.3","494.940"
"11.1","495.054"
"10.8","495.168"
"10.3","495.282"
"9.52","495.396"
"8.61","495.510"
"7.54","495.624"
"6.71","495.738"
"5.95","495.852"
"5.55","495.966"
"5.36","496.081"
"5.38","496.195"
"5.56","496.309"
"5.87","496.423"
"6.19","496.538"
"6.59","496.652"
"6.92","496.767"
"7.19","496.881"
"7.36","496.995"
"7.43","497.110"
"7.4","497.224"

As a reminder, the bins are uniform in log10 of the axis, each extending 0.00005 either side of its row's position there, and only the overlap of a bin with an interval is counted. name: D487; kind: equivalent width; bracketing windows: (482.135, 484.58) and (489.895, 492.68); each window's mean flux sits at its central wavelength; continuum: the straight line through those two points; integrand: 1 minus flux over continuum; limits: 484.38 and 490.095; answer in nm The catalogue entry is 0.56 nm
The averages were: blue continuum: 6.47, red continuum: 8.87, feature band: 6.91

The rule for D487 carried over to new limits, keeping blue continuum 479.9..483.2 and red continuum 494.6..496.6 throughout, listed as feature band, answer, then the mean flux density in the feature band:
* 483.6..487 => 0.28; 6.33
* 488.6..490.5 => -0.12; 7.91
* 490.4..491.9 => -0.18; 8.56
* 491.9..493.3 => -0.44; 10.3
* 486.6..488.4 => 0.08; 6.88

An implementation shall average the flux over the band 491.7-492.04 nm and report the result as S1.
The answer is 9.29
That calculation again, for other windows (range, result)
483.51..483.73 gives 6.46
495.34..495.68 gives 8.56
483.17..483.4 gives 6.38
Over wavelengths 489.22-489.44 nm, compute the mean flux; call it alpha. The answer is 7.66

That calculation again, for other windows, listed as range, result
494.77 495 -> 11.3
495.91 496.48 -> 5.54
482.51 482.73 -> 6.48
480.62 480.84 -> 6.1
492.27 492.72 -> 10.4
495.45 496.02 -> 6.9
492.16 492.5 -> 10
